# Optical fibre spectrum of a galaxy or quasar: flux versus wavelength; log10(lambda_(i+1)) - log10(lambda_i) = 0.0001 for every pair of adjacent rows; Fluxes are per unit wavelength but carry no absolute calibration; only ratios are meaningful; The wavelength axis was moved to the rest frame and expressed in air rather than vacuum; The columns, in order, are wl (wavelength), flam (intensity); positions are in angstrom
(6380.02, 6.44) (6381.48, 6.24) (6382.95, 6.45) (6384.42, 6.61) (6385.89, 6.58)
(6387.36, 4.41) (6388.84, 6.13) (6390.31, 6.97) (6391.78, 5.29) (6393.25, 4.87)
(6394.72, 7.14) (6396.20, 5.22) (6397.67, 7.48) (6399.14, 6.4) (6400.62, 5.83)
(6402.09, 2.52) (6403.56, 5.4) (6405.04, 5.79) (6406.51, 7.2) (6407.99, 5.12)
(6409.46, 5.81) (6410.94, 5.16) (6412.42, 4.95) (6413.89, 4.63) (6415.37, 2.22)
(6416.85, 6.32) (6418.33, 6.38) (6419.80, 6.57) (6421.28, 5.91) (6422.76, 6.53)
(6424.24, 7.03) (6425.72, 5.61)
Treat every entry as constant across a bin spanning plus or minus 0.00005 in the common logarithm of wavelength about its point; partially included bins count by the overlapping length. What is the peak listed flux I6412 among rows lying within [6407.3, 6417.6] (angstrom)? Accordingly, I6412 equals 6.32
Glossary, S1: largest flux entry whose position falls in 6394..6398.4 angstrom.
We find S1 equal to 7.48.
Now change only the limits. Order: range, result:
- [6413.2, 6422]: 6.57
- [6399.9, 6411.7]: 7.2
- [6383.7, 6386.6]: 6.61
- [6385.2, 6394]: 6.97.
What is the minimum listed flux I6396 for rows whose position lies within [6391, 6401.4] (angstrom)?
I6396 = 4.87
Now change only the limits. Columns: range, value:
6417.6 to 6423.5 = 5.91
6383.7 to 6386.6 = 6.58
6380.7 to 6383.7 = 6.24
